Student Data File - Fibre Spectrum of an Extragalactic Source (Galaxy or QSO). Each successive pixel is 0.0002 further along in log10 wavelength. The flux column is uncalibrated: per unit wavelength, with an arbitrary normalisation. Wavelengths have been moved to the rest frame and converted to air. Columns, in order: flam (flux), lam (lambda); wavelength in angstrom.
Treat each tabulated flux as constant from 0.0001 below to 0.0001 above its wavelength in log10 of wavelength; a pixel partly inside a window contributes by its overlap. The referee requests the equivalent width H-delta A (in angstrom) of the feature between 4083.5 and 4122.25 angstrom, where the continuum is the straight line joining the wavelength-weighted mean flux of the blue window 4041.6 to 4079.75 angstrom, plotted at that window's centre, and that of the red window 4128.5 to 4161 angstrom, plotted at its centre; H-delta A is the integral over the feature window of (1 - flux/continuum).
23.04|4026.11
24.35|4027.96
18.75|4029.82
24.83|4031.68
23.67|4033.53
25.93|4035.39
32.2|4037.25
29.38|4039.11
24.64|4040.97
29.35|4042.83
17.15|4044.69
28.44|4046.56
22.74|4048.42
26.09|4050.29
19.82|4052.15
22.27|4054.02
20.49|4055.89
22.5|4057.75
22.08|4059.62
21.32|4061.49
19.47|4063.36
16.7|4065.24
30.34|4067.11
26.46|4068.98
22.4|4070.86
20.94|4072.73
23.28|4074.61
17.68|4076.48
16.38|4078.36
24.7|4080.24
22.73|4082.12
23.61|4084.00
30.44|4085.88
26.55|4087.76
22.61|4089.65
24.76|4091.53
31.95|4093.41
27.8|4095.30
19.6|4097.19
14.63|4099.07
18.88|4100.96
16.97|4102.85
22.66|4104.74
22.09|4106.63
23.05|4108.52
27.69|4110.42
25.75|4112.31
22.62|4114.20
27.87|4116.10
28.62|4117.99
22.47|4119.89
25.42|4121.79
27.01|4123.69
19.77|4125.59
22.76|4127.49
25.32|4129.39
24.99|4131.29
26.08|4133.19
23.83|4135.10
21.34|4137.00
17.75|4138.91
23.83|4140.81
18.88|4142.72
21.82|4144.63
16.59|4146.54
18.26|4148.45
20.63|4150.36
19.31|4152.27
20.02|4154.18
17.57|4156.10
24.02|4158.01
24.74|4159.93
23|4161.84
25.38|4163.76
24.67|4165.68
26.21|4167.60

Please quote -3.86 angstrom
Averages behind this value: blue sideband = 22.3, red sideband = 21.5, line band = 24.1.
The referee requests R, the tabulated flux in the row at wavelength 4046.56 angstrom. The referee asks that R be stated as 28.44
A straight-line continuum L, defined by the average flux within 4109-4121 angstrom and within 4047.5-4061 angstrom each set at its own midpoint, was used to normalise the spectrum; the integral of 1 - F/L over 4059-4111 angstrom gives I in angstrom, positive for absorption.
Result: 2.7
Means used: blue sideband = 22.3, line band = 22.7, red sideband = 25.7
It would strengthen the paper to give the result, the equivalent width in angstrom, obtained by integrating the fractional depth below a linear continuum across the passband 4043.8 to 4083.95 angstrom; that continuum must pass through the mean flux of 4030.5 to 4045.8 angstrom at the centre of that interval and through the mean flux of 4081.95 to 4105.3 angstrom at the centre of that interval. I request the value 4.1 angstrom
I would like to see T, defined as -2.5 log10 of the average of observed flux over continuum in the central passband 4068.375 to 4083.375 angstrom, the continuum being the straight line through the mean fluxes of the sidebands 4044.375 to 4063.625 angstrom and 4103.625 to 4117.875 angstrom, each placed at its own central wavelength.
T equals 0.07 mag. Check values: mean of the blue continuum 22.3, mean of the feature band 21.8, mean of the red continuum 24.7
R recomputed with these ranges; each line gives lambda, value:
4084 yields 23.61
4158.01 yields 24.02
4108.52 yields 23.05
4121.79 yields 25.42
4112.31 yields 25.75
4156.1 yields 17.57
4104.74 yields 22.66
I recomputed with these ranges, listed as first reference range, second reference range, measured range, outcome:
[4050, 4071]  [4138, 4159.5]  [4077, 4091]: -1.26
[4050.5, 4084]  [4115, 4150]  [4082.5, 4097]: -2.65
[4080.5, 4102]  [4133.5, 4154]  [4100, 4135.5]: -2.87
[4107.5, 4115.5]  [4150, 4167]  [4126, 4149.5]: 1.73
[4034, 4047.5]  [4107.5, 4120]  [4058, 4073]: 2.13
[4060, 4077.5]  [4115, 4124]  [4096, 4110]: 2.65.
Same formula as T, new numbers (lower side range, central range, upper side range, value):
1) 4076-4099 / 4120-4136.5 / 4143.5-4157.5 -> -0.16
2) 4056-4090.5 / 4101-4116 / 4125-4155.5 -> -0.05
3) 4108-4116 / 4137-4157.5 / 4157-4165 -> 0.24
